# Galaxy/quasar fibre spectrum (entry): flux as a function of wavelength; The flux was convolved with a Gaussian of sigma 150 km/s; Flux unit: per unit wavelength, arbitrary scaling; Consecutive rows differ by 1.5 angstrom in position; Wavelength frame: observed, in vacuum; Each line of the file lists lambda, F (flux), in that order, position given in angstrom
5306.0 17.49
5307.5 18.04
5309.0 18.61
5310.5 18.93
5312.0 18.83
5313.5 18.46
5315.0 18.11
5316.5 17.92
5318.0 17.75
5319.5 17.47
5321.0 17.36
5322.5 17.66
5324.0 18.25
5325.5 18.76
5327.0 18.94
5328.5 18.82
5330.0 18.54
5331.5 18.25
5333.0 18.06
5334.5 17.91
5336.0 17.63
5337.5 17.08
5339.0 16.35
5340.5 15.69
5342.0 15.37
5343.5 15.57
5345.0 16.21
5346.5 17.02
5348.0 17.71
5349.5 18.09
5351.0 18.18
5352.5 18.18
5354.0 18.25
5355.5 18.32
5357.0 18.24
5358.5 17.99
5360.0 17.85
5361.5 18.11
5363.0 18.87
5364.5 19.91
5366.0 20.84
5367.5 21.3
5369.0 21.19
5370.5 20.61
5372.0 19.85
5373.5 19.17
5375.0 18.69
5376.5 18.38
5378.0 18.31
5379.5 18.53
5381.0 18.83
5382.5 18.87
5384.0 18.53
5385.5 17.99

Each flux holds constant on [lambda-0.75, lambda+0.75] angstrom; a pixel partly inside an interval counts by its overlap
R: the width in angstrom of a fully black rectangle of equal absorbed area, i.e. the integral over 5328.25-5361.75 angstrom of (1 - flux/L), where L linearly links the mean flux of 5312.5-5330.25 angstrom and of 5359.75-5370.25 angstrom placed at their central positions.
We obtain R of 2.75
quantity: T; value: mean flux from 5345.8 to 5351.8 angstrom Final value 17.8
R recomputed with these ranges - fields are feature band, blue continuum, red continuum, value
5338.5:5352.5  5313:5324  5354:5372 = 1.49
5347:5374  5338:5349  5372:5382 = -2.23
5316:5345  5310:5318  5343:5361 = 0.90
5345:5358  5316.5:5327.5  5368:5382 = 0.58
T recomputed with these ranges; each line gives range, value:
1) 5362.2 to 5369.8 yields 20.4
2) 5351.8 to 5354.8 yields 18.2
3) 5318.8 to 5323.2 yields 17.5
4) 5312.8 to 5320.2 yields 17.9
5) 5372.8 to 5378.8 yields 18.6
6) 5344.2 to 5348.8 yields 17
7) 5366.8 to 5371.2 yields 21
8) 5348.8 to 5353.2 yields 18.2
